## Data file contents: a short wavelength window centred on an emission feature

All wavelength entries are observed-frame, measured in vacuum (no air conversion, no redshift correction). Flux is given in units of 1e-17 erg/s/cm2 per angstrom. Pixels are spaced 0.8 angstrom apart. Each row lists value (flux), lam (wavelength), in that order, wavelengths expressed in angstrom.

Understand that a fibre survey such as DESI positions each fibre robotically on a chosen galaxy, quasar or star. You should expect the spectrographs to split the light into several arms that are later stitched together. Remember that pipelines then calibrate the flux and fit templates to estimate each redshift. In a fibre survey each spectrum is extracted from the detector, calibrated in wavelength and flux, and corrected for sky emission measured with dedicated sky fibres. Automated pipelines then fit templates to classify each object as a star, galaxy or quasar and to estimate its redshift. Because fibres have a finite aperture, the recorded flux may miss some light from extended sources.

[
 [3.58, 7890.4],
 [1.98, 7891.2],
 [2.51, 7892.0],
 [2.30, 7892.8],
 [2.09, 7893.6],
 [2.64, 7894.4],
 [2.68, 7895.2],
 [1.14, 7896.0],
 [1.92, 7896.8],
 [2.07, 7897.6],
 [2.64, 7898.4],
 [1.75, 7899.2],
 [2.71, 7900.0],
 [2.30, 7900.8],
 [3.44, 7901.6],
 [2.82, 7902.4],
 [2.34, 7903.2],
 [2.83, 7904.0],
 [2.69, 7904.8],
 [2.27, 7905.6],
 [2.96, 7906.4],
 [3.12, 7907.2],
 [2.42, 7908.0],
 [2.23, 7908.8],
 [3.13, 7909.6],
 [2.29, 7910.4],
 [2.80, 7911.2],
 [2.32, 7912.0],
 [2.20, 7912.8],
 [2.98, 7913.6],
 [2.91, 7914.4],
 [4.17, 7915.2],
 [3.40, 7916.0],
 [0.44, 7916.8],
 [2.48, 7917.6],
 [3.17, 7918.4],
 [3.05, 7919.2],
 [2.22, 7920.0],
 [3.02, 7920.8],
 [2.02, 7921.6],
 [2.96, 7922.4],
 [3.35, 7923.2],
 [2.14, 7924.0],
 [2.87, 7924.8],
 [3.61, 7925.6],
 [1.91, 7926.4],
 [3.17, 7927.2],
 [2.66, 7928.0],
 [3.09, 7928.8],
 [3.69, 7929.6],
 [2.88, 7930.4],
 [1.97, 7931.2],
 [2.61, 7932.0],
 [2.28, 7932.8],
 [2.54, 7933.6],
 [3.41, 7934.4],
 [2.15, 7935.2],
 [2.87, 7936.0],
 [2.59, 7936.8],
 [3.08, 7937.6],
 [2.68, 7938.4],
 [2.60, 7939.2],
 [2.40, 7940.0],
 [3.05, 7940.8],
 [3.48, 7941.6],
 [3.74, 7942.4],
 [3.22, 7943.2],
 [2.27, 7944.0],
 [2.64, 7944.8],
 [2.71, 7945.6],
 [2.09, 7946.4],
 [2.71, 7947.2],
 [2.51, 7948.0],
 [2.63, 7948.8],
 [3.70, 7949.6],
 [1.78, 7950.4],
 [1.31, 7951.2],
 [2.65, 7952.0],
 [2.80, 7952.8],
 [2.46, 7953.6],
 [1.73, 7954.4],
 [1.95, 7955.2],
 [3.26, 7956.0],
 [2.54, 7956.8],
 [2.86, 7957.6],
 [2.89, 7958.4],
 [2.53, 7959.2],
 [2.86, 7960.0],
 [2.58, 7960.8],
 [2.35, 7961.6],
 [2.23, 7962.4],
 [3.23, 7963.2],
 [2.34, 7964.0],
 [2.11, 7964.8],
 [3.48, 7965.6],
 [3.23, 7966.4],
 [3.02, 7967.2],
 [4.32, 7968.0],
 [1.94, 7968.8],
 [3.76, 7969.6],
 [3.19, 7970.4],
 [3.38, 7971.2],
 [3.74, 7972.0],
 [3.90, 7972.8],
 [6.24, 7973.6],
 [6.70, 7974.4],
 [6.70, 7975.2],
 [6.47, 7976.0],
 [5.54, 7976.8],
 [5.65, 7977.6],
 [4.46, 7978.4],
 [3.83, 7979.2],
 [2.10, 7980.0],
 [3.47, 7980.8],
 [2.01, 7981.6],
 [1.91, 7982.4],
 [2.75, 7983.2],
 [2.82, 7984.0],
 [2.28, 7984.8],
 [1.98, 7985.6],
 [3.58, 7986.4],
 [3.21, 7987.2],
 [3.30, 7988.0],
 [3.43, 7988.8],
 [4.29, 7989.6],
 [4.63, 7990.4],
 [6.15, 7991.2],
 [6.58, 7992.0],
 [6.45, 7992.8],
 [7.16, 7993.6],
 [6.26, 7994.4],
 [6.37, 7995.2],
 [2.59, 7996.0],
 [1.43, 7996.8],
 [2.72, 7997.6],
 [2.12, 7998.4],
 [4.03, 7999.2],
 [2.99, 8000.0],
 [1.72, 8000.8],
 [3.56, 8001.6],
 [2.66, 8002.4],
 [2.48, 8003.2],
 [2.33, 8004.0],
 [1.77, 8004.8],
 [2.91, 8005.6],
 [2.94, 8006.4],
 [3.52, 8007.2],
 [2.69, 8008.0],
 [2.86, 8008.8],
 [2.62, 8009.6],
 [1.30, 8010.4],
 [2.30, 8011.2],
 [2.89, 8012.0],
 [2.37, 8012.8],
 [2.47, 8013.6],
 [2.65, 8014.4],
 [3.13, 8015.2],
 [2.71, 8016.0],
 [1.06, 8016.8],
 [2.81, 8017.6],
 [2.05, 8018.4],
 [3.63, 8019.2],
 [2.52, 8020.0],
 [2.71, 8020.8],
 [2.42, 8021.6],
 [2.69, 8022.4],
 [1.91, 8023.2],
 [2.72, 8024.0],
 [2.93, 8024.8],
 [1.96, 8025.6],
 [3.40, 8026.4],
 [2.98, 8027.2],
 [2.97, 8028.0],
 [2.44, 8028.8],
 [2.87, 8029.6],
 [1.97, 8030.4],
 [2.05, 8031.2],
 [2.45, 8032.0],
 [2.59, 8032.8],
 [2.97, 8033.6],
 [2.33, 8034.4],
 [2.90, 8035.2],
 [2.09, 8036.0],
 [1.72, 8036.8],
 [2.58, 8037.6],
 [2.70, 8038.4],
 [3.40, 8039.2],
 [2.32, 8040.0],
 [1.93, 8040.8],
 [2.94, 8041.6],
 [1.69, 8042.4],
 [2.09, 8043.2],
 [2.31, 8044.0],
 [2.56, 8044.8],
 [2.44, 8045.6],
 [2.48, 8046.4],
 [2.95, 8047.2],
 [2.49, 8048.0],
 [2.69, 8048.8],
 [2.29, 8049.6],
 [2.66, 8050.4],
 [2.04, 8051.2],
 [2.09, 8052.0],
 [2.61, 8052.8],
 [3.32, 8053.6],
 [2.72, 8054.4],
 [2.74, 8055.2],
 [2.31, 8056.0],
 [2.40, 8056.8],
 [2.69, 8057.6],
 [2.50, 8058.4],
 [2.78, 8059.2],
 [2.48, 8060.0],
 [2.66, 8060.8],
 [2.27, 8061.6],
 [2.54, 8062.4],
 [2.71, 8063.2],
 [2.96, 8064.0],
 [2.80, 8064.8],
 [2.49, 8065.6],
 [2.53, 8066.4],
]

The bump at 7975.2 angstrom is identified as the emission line [S II] 6716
